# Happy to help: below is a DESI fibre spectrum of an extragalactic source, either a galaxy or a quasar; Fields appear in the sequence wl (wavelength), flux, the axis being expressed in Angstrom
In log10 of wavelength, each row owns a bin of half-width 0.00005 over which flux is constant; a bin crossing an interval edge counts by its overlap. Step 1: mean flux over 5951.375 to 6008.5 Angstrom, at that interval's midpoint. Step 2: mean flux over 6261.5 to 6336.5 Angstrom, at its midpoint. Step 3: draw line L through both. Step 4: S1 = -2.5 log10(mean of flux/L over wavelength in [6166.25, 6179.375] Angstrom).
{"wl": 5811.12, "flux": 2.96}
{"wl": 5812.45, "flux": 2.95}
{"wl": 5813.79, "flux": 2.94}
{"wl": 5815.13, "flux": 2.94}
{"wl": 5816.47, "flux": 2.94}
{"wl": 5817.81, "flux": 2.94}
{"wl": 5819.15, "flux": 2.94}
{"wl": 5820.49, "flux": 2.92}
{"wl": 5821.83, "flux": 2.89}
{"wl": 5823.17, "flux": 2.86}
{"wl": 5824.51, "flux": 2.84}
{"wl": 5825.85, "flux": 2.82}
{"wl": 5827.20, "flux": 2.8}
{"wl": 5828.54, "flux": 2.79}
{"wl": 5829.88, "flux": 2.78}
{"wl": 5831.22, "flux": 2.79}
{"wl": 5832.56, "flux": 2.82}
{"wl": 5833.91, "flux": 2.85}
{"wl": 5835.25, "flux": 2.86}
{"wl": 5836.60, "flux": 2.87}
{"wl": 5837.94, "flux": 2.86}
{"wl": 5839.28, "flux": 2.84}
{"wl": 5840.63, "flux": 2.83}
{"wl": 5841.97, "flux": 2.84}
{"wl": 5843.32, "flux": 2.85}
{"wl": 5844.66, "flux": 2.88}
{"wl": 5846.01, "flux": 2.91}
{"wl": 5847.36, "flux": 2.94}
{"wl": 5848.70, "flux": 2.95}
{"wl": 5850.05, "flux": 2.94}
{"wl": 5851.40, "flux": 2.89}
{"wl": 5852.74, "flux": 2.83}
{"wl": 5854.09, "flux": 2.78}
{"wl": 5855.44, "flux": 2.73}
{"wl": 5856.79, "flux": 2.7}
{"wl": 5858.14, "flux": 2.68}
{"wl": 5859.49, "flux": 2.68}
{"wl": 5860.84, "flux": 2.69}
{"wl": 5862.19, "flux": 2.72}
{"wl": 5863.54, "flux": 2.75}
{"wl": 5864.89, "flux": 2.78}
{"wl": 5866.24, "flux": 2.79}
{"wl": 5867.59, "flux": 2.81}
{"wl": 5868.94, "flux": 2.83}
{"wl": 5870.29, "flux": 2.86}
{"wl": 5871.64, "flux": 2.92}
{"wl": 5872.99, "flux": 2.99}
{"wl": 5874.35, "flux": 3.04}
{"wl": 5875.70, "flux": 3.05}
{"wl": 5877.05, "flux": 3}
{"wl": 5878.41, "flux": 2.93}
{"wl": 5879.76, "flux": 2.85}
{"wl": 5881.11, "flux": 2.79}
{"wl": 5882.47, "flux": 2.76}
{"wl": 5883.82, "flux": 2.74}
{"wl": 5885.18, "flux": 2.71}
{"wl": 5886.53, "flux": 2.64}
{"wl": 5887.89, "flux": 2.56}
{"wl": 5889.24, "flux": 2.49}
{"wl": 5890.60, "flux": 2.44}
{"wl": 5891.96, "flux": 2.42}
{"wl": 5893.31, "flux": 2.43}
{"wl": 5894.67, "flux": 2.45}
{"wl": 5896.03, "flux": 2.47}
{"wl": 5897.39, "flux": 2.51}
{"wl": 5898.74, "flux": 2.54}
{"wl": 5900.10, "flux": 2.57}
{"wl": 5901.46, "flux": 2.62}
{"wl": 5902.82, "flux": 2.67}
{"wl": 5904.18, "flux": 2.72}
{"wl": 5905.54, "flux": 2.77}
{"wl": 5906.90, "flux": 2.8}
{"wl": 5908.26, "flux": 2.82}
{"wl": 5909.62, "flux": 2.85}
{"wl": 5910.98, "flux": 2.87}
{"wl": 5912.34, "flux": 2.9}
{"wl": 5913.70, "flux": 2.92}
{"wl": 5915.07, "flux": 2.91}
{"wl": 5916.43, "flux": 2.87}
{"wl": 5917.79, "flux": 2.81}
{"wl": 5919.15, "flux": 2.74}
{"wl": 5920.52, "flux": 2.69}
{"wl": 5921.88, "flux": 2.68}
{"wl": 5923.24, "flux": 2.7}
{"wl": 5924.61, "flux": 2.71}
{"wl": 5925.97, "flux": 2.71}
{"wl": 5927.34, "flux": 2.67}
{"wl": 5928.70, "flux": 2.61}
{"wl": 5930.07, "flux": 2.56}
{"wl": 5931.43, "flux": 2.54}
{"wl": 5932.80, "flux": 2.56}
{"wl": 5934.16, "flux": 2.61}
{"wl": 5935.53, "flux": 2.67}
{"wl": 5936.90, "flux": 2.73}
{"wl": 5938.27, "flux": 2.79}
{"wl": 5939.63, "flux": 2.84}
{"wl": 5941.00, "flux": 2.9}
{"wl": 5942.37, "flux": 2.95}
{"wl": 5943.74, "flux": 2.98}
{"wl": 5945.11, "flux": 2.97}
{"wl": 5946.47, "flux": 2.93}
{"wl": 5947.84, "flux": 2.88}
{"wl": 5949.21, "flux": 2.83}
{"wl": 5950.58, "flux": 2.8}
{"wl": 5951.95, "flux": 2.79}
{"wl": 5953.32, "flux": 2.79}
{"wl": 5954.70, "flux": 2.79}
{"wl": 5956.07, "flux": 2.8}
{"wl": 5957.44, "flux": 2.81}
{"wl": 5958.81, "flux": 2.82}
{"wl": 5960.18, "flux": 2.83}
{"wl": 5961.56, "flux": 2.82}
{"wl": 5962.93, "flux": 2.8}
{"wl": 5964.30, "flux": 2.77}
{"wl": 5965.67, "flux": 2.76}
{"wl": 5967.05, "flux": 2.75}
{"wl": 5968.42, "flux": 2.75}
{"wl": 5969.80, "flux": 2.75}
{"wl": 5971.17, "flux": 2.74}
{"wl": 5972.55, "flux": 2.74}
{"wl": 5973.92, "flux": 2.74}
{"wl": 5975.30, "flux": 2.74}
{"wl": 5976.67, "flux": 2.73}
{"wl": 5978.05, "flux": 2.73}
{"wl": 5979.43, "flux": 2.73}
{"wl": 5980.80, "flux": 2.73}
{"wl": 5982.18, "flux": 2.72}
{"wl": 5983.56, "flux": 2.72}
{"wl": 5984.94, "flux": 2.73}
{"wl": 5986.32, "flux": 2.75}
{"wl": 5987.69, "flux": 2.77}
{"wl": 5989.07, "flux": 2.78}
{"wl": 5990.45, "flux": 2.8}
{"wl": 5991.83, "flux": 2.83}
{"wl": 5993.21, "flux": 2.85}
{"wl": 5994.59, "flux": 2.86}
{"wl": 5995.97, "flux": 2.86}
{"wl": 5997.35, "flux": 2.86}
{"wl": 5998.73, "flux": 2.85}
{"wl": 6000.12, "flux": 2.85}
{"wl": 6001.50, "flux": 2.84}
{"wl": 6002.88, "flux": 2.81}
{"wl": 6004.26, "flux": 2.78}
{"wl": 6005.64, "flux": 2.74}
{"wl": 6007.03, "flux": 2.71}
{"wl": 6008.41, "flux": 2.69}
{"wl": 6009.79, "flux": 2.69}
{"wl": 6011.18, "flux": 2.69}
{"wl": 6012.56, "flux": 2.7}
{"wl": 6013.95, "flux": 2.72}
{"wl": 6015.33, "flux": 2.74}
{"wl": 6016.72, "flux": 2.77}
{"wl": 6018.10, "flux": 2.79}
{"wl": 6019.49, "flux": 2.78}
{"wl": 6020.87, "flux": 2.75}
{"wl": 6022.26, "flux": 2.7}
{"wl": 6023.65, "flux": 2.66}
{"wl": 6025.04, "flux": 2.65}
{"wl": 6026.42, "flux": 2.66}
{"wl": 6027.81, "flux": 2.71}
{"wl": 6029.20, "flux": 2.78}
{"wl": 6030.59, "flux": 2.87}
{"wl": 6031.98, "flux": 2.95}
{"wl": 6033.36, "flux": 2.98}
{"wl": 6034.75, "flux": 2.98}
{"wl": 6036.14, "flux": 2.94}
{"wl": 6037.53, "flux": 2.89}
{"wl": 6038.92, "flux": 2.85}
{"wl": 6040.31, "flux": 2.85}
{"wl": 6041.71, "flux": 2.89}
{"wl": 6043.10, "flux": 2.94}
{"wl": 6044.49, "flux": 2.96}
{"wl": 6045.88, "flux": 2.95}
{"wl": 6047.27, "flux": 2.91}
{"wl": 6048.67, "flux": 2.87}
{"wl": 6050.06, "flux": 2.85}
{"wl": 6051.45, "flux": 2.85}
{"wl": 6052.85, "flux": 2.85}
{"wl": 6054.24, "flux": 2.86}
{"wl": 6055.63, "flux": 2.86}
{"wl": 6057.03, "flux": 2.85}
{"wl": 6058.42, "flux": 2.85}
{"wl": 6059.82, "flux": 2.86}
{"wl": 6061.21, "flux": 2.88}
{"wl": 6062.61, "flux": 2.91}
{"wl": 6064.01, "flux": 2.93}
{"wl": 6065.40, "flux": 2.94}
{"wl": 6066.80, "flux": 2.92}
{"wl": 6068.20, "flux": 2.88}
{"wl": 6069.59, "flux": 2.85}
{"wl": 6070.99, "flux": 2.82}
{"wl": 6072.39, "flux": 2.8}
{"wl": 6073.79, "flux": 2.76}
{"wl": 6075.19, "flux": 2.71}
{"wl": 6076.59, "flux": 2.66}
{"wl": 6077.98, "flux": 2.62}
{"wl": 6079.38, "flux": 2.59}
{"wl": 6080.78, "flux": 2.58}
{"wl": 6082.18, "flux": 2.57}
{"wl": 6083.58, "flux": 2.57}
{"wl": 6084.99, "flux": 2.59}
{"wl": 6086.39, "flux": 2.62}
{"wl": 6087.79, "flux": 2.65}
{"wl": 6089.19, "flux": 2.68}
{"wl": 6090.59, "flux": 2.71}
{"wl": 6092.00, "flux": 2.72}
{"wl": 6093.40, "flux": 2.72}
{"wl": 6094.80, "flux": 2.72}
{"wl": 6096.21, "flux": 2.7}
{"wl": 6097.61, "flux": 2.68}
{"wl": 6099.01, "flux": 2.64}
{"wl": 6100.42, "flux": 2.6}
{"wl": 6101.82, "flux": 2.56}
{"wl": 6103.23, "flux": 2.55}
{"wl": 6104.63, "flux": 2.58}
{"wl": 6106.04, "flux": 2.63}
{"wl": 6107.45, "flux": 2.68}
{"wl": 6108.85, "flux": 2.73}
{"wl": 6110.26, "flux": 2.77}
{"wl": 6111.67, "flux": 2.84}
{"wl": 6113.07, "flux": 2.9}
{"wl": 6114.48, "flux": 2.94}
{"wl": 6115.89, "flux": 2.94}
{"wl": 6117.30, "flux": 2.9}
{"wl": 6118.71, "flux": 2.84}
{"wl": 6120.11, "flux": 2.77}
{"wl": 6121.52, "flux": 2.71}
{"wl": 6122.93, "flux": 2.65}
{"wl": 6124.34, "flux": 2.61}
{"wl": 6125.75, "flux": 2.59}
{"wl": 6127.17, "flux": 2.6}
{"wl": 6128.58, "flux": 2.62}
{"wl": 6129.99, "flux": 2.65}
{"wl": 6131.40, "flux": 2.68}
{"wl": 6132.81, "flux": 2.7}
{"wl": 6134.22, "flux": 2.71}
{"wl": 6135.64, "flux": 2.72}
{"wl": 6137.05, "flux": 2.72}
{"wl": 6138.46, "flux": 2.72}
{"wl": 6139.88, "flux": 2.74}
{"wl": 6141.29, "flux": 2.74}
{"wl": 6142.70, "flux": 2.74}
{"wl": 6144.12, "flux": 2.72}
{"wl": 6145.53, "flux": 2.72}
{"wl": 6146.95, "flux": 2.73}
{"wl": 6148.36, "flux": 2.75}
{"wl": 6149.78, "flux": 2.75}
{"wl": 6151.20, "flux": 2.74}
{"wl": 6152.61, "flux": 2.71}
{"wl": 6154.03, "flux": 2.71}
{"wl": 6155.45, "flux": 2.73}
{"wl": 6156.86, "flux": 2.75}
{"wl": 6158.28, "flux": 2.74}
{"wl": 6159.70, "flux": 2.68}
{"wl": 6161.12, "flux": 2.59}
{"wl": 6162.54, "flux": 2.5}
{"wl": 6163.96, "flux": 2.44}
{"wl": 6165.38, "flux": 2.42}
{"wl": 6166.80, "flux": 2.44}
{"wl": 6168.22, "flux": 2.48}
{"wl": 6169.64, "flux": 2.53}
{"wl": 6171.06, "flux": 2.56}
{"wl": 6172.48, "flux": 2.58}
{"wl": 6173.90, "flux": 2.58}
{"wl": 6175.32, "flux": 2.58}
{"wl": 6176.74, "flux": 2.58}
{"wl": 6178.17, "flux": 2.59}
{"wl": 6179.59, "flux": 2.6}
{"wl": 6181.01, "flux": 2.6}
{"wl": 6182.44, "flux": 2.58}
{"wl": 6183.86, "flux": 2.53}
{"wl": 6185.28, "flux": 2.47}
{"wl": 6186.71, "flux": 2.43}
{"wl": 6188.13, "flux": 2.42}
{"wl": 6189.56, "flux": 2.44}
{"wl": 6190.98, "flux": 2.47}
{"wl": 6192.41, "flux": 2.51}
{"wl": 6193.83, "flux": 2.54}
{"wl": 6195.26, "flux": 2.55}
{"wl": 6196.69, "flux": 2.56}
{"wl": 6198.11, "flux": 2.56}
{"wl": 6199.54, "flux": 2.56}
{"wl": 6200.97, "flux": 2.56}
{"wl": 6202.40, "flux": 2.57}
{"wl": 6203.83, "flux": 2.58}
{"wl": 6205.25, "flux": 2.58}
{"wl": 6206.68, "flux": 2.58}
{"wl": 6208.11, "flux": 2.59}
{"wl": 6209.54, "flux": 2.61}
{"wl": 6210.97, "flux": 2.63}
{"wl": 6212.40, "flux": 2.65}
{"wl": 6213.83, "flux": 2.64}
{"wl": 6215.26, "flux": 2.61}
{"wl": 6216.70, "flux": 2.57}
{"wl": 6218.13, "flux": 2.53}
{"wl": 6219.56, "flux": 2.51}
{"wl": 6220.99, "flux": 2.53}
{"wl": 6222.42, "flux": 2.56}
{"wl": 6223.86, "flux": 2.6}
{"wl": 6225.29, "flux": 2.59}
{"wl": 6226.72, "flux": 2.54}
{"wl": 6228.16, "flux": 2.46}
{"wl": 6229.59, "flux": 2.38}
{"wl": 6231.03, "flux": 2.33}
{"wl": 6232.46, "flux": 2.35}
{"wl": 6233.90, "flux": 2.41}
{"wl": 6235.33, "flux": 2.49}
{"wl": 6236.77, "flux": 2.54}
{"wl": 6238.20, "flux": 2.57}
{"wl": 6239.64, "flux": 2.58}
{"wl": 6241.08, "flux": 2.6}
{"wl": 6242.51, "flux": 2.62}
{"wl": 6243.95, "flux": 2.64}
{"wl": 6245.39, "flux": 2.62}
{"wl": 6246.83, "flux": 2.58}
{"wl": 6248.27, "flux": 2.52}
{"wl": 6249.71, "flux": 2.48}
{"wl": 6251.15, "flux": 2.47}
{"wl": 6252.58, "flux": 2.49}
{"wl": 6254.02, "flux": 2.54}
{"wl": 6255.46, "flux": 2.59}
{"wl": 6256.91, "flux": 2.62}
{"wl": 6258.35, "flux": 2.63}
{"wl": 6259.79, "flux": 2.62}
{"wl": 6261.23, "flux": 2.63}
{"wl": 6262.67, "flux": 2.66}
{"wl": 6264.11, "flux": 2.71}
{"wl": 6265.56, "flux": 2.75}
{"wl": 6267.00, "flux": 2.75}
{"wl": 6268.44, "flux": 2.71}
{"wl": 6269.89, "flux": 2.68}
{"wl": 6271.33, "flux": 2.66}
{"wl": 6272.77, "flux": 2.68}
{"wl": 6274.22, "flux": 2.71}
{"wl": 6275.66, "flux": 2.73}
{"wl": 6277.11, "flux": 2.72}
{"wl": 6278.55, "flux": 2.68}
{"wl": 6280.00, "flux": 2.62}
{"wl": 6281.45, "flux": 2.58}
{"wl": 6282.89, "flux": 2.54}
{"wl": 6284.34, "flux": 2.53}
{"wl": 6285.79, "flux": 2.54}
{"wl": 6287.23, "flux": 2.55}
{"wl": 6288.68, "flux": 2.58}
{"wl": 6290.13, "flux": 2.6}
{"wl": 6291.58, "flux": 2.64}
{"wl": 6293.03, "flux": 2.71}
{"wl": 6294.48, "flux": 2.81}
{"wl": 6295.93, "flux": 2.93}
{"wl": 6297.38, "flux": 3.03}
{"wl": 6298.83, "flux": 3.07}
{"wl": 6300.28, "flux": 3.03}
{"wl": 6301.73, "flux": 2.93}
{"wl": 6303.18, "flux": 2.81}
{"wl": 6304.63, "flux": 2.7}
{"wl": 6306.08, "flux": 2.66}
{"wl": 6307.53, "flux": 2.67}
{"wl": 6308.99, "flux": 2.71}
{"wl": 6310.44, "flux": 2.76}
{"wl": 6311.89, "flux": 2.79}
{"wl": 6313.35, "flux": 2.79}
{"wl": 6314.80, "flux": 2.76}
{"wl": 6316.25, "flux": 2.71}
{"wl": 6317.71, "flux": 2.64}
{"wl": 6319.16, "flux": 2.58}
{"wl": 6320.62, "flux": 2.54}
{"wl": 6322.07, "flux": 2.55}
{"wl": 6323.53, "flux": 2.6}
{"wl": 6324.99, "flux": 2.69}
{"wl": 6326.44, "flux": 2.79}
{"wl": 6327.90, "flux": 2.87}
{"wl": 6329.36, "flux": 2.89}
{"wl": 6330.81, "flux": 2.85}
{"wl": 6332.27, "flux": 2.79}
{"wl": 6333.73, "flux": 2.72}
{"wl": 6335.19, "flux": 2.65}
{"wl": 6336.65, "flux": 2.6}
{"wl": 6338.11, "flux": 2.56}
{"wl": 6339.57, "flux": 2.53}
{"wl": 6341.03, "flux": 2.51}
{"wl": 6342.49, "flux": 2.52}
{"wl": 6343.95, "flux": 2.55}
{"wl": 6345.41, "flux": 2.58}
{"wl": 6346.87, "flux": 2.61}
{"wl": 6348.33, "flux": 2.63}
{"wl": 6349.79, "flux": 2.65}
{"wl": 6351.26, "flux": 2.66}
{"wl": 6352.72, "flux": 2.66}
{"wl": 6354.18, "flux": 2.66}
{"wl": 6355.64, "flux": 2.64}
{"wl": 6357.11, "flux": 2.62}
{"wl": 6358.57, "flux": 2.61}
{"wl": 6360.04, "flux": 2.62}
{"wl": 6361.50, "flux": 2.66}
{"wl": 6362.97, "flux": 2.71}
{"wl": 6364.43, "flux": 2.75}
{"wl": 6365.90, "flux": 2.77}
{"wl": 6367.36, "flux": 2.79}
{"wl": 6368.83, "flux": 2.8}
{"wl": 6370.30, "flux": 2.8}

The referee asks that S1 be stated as 0.08 mag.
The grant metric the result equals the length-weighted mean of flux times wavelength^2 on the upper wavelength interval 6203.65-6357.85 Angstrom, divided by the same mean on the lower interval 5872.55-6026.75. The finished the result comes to 1.07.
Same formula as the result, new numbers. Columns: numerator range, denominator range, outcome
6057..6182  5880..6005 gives 1.04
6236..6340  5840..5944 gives 1.11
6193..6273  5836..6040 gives 1.02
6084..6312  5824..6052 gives 1.03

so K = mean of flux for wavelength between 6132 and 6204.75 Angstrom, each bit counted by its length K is 2.61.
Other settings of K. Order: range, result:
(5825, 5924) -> 2.77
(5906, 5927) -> 2.8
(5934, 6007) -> 2.8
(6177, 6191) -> 2.52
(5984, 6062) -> 2.82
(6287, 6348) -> 2.71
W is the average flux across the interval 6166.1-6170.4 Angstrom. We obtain 2.49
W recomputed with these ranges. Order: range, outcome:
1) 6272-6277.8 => 2.71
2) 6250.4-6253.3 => 2.49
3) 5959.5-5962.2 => 2.82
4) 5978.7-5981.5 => 2.73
